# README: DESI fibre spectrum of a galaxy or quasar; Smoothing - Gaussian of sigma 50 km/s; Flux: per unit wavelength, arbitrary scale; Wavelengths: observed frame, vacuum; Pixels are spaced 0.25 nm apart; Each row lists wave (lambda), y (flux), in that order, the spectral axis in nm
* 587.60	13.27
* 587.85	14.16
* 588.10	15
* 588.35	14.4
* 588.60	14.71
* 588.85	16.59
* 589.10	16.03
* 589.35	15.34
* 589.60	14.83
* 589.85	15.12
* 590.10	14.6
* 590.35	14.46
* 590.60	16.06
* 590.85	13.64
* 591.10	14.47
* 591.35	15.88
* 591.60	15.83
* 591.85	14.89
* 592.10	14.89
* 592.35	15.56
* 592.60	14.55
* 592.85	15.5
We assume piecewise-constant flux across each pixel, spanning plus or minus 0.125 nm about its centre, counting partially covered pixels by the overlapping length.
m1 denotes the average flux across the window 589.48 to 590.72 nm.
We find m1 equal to 15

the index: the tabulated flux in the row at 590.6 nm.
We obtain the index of 16.06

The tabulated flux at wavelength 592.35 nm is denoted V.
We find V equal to 15.56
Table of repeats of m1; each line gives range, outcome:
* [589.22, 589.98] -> 15.1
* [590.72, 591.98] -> 14.9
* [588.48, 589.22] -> 15.8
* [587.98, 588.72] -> 14.7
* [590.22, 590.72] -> 15.2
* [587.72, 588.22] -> 14.6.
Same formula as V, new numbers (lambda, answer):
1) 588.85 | 16.59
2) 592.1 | 14.89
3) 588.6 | 14.71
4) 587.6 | 13.27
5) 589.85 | 15.12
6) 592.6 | 14.55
